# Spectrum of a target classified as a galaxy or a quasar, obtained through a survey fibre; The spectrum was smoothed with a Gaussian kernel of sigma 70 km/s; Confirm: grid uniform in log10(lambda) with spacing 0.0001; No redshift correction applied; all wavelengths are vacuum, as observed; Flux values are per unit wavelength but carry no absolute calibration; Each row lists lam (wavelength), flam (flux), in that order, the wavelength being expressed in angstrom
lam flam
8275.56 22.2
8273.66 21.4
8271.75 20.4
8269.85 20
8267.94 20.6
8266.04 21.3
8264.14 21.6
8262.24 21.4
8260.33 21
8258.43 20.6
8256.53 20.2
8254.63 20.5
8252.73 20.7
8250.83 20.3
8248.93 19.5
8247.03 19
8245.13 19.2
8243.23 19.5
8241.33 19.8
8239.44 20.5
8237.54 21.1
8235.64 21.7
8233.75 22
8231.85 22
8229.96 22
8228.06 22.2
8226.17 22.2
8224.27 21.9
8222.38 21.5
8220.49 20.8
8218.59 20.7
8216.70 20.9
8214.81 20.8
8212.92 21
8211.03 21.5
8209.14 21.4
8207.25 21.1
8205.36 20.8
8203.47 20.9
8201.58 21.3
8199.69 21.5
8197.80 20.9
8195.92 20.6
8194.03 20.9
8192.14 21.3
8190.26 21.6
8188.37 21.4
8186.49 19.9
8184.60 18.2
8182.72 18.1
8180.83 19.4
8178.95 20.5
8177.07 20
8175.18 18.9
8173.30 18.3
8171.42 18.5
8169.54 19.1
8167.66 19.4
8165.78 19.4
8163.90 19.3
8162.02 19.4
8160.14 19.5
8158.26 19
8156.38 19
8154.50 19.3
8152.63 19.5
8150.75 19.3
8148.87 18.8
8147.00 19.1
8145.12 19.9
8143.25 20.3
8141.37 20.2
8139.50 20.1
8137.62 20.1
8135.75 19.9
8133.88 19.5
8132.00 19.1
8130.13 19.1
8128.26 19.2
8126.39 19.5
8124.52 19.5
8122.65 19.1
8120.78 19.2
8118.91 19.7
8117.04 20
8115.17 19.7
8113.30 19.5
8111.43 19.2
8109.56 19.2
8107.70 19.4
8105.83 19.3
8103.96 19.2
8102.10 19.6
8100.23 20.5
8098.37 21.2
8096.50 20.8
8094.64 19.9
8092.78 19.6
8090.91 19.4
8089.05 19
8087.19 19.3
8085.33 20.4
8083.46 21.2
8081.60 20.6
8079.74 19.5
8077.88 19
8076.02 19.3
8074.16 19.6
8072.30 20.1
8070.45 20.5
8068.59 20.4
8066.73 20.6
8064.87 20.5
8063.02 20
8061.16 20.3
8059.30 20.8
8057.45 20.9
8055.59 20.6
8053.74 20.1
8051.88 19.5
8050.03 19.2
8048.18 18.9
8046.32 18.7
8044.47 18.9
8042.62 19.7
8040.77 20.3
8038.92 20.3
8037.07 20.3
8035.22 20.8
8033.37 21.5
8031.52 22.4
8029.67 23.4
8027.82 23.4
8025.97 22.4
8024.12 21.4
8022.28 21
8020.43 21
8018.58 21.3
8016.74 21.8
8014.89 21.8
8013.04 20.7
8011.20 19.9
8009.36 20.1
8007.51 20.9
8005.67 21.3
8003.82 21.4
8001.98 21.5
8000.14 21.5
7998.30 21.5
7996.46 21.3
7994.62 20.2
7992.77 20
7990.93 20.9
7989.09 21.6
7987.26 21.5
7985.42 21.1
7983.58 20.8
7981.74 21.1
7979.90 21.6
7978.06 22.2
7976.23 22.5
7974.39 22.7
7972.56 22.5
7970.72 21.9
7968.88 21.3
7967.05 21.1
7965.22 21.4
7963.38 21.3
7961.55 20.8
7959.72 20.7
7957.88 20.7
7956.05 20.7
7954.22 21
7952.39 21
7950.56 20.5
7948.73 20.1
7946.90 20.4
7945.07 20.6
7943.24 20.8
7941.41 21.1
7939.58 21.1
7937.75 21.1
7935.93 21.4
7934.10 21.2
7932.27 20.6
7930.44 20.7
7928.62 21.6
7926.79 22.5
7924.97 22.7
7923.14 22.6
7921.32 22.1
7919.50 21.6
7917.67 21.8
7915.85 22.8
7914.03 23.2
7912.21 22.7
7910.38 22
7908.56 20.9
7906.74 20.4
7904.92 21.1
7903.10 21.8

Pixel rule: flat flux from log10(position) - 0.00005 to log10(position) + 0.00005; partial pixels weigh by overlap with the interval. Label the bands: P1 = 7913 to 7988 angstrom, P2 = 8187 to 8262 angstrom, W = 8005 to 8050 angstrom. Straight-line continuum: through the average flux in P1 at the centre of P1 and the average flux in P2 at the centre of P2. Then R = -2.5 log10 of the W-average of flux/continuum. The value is 0.02 mag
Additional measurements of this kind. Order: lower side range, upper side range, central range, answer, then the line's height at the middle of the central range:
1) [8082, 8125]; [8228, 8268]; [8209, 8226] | -0.04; 20.5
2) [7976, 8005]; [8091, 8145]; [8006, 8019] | 0.00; 21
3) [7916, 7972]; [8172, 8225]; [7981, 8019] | 0.00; 21.1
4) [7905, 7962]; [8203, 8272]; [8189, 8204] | -0.01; 20.9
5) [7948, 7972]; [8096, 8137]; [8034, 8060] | 0.01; 20.2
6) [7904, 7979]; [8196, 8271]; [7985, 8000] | 0.02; 21.4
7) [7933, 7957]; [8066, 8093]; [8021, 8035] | -0.09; 20.3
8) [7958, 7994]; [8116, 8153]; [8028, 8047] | 0.00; 20.7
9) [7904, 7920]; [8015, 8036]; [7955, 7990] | 0.02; 21.8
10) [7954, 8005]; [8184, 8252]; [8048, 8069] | 0.05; 21.2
